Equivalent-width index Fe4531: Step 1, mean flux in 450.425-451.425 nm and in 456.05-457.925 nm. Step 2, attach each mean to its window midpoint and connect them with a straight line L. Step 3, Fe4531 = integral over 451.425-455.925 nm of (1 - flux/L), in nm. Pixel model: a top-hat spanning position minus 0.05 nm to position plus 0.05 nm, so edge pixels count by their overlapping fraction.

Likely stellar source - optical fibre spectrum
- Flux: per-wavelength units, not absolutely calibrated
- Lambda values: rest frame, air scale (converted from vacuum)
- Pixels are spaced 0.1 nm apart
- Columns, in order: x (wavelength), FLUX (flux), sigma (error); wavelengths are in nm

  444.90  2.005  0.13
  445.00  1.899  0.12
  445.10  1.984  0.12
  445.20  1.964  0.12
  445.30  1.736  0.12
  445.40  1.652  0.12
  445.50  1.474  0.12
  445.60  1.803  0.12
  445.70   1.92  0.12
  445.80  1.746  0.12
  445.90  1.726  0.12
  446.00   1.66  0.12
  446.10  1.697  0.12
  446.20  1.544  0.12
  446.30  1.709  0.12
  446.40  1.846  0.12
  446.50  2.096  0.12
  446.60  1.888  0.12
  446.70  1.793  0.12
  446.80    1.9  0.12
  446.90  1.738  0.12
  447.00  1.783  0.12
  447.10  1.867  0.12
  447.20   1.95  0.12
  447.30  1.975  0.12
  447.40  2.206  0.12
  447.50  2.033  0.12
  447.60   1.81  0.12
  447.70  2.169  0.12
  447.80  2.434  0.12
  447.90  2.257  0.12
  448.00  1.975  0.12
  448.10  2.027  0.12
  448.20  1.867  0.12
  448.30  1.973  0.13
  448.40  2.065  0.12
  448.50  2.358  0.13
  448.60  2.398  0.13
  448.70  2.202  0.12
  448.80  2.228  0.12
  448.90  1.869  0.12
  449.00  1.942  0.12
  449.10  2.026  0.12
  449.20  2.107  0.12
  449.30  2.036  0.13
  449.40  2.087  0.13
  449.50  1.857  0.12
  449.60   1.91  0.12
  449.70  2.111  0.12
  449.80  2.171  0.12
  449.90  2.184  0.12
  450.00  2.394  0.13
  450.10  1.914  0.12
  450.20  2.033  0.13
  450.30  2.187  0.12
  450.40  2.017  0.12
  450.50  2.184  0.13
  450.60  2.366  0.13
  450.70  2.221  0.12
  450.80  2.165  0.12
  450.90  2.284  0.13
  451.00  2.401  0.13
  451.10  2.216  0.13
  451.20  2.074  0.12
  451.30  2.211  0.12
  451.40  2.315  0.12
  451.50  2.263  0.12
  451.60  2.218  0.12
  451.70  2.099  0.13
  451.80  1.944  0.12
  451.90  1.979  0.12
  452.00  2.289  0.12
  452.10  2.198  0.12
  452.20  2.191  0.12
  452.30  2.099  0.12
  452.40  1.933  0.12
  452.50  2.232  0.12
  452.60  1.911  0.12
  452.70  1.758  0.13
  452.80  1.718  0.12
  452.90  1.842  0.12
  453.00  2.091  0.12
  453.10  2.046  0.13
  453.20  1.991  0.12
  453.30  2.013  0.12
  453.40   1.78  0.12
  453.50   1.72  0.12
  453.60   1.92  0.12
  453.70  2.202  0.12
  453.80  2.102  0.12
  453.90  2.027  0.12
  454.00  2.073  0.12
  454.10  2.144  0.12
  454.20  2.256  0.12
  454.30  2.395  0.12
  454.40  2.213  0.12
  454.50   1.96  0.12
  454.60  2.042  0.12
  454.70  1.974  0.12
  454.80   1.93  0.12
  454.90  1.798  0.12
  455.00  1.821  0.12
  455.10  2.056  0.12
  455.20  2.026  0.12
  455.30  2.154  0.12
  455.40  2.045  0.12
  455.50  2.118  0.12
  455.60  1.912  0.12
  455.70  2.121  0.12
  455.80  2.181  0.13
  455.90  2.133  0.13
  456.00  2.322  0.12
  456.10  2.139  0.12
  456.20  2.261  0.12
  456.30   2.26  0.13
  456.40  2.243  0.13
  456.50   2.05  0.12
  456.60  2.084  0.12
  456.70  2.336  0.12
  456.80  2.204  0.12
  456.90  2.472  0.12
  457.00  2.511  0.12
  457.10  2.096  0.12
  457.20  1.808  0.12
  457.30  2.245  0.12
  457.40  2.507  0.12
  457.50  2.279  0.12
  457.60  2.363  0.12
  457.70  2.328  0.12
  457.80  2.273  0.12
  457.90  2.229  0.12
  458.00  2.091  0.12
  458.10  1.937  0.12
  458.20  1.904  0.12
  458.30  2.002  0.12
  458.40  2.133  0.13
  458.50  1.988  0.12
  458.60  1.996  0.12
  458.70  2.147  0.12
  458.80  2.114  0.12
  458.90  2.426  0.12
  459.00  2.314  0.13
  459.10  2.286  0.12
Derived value 0.40 nm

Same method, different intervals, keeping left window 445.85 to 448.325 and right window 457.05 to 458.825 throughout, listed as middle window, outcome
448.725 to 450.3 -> -0.08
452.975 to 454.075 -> 0.03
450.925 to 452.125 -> -0.11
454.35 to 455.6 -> 0.04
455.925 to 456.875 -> -0.05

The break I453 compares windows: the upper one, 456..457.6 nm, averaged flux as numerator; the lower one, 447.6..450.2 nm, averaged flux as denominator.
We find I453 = 1.1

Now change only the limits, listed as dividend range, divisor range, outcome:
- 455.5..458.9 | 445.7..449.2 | 1.11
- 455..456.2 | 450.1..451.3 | 0.96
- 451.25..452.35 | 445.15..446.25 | 1.26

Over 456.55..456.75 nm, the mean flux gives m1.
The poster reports 2.21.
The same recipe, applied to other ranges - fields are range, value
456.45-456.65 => 2.07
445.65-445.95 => 1.8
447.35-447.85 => 2.13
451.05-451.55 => 2.22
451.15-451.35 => 2.14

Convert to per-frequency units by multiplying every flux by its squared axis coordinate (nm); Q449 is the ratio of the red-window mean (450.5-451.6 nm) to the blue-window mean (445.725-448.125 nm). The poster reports 1.2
